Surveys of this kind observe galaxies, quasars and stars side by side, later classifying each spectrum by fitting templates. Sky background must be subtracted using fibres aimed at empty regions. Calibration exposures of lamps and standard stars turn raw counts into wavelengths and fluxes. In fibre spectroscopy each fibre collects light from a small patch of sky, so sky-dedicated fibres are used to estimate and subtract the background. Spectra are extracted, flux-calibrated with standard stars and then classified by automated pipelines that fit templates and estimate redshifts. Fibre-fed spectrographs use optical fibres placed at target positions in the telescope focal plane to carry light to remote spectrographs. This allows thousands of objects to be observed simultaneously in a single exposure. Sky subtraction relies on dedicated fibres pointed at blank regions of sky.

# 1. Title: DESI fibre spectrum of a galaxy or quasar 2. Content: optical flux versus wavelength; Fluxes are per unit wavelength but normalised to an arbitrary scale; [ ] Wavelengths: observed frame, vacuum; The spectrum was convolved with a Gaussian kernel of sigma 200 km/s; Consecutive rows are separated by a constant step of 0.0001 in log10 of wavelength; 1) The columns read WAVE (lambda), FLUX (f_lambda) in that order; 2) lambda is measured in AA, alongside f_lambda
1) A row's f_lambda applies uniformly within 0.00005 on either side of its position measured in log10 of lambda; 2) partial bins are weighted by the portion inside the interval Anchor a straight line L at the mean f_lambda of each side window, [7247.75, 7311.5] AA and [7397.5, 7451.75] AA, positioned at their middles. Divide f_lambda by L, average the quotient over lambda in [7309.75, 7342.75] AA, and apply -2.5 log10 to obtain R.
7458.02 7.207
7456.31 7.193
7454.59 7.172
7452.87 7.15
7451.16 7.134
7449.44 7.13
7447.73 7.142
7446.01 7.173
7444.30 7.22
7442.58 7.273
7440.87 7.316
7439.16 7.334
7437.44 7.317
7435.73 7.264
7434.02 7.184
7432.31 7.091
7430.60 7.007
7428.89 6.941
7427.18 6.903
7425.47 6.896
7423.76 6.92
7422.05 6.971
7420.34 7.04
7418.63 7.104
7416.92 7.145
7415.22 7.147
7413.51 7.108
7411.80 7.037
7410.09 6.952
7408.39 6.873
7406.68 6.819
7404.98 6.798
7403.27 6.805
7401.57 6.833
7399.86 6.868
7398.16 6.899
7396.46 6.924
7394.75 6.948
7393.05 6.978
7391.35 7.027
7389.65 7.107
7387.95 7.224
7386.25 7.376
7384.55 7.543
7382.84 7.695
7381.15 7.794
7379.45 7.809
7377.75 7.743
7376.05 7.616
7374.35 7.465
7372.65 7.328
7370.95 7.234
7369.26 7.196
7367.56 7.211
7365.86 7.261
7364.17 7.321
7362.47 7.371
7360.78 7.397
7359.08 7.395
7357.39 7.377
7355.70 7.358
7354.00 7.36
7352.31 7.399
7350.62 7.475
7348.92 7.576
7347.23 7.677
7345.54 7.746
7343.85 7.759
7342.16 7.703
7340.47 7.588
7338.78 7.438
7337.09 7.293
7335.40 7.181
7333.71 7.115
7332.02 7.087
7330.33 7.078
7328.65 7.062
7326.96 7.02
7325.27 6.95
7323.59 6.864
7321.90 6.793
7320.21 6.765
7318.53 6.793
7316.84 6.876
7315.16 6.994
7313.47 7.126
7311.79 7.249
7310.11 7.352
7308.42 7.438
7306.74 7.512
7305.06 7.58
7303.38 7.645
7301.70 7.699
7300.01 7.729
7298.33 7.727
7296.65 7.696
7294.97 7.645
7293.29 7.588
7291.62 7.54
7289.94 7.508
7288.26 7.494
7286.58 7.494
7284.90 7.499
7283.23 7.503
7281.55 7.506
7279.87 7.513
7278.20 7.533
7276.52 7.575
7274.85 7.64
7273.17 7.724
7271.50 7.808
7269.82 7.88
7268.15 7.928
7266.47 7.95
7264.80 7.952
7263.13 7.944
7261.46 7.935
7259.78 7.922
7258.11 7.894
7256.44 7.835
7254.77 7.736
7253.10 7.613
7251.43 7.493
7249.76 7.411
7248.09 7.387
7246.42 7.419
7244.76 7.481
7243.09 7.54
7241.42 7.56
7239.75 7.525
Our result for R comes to 0.05 mag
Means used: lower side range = 7.65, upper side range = 7.05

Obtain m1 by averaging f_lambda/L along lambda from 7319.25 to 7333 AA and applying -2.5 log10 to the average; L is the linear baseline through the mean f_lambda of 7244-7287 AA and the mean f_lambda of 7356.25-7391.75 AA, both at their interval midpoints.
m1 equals 0.09 mag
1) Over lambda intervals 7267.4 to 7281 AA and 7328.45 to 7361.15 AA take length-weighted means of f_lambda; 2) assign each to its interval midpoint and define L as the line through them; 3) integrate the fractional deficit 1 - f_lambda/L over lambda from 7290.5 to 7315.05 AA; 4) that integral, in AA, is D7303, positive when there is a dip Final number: 0.2 AA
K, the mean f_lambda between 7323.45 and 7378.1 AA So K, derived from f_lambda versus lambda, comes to 7.36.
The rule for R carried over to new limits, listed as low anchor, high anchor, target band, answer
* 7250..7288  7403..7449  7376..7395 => -0.03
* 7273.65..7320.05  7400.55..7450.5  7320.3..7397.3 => -0.01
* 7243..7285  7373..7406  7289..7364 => 0.02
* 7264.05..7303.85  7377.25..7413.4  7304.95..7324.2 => 0.06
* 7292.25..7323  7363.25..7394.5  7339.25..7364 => -0.02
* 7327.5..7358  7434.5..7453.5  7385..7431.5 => 0.04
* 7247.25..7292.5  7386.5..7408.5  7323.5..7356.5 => -0.01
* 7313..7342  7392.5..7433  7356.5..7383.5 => -0.07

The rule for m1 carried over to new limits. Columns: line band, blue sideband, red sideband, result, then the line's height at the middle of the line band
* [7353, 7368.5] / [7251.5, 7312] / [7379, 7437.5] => -0.01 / 7.3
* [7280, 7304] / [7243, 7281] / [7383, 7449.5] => 0.00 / 7.58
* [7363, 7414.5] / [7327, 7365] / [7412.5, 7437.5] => 0.00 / 7.21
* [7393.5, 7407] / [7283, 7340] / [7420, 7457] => 0.05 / 7.18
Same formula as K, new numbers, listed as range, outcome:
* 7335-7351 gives 7.55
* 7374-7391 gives 7.52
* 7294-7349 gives 7.32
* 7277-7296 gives 7.53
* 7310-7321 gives 7.01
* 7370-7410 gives 7.2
